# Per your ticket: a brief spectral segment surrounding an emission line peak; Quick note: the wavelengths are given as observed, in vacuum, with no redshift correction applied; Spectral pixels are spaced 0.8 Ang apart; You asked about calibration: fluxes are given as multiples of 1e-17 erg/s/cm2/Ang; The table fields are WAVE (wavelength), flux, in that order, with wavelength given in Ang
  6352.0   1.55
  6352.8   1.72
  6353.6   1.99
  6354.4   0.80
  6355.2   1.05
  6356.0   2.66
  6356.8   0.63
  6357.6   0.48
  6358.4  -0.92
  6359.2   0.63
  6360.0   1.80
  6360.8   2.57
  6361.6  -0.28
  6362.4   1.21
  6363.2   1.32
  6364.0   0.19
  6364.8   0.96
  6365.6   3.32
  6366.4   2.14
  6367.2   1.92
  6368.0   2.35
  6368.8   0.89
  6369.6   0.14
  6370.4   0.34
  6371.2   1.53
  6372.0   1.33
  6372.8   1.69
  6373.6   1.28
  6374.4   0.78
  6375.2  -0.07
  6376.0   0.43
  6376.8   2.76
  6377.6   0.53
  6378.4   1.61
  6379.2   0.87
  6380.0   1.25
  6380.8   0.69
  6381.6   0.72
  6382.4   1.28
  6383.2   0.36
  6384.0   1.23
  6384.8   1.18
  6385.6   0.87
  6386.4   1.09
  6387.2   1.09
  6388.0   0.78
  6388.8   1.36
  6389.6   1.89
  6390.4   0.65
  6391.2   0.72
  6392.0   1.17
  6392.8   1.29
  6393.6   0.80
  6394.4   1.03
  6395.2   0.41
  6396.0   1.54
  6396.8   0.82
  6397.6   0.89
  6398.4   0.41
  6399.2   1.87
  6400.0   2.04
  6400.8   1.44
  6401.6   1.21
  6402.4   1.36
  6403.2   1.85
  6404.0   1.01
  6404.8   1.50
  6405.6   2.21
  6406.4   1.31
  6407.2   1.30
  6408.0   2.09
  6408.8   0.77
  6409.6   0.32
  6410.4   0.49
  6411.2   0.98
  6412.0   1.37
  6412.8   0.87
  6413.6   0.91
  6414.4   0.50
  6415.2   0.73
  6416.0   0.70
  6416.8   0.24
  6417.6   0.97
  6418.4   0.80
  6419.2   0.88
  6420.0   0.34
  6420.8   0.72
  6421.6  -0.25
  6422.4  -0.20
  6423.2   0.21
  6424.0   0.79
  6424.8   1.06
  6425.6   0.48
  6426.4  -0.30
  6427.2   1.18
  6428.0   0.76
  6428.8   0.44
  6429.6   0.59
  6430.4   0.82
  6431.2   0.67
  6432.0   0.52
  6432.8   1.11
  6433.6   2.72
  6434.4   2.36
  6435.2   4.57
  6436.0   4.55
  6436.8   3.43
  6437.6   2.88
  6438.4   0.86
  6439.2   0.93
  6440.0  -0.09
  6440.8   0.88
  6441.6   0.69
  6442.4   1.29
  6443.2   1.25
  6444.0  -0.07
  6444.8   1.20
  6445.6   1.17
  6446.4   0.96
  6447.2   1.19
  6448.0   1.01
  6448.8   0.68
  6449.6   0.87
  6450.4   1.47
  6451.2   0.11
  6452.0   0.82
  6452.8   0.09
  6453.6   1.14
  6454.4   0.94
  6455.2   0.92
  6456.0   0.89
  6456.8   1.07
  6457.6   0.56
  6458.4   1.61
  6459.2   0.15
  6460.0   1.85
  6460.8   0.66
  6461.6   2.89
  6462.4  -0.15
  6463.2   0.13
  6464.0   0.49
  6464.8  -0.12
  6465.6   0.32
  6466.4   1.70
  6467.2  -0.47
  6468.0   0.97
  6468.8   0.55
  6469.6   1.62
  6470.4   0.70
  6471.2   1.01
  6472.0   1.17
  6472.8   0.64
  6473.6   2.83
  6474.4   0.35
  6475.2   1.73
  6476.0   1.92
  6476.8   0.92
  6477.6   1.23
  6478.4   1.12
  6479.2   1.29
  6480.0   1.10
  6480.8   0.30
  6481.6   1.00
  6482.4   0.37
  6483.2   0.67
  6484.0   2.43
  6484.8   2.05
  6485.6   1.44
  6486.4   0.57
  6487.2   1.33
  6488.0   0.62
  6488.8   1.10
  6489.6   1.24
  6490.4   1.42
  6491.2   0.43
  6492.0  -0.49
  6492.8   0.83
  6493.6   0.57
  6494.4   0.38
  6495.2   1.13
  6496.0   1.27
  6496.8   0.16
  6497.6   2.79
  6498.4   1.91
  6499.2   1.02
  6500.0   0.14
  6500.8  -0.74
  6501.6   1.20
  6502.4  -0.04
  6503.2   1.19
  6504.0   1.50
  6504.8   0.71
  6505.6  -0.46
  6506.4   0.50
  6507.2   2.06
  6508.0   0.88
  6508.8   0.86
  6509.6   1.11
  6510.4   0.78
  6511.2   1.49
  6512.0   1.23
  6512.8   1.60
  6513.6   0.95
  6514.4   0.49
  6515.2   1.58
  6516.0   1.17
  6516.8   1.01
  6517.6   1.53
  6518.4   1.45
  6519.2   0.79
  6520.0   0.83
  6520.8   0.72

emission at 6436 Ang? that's H-beta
